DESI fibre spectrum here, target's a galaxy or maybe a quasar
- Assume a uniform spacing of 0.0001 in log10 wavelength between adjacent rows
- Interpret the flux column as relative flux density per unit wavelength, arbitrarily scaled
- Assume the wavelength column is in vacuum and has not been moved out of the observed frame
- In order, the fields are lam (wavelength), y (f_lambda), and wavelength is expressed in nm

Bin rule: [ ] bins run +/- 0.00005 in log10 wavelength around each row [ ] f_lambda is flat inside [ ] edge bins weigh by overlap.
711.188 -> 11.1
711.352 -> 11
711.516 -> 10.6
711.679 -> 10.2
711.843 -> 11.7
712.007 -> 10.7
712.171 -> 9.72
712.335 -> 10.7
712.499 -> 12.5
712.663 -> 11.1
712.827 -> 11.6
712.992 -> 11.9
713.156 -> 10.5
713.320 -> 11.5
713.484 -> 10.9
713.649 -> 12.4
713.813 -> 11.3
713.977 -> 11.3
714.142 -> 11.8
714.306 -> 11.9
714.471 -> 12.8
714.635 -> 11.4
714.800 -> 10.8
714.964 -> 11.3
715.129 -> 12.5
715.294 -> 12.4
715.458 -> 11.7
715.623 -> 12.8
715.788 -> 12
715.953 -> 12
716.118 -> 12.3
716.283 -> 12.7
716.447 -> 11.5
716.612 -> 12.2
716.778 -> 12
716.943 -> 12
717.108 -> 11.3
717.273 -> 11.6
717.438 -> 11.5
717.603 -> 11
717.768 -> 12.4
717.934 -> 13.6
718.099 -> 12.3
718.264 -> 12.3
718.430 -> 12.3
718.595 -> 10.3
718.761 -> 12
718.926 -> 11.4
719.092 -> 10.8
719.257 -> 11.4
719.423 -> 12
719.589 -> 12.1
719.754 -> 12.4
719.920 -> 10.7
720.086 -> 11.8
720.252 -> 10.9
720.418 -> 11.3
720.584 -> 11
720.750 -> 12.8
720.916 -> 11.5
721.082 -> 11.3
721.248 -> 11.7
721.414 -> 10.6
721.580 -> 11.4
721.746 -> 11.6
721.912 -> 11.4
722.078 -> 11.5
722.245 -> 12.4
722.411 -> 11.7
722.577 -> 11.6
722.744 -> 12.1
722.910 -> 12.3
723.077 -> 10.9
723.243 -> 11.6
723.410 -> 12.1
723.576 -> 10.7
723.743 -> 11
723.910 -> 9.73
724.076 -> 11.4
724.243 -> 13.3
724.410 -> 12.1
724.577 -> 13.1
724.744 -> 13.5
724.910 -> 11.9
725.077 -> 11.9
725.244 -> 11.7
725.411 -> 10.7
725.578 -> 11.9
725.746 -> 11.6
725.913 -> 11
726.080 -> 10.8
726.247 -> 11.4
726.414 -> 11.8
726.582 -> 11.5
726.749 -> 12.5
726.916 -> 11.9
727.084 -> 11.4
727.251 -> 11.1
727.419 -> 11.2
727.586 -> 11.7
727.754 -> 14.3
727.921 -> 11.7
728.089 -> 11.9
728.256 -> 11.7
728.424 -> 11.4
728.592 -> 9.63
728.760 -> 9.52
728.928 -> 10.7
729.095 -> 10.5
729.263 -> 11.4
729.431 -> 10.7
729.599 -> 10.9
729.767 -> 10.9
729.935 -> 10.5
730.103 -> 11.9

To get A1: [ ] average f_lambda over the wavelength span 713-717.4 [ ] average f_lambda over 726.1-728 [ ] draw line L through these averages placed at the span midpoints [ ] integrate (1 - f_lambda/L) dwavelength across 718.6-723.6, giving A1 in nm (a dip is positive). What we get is 0.110 nm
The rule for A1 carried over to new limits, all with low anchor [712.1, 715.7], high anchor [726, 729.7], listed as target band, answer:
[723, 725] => -0.065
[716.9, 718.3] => -0.057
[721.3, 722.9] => -0.025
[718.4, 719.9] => -0.010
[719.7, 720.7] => 0.010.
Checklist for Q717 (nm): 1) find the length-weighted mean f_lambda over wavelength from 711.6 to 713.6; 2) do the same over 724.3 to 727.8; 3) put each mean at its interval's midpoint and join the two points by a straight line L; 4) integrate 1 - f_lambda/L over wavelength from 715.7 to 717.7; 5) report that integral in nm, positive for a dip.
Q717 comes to -0.09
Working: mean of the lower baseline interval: 11.1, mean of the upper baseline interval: 11.8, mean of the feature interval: 11.9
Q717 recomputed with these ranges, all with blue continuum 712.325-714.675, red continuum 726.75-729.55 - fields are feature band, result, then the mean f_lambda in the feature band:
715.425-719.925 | -0.15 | 11.9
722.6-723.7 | -0.02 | 11.6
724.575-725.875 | -0.06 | 11.9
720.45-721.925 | 0.00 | 11.5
